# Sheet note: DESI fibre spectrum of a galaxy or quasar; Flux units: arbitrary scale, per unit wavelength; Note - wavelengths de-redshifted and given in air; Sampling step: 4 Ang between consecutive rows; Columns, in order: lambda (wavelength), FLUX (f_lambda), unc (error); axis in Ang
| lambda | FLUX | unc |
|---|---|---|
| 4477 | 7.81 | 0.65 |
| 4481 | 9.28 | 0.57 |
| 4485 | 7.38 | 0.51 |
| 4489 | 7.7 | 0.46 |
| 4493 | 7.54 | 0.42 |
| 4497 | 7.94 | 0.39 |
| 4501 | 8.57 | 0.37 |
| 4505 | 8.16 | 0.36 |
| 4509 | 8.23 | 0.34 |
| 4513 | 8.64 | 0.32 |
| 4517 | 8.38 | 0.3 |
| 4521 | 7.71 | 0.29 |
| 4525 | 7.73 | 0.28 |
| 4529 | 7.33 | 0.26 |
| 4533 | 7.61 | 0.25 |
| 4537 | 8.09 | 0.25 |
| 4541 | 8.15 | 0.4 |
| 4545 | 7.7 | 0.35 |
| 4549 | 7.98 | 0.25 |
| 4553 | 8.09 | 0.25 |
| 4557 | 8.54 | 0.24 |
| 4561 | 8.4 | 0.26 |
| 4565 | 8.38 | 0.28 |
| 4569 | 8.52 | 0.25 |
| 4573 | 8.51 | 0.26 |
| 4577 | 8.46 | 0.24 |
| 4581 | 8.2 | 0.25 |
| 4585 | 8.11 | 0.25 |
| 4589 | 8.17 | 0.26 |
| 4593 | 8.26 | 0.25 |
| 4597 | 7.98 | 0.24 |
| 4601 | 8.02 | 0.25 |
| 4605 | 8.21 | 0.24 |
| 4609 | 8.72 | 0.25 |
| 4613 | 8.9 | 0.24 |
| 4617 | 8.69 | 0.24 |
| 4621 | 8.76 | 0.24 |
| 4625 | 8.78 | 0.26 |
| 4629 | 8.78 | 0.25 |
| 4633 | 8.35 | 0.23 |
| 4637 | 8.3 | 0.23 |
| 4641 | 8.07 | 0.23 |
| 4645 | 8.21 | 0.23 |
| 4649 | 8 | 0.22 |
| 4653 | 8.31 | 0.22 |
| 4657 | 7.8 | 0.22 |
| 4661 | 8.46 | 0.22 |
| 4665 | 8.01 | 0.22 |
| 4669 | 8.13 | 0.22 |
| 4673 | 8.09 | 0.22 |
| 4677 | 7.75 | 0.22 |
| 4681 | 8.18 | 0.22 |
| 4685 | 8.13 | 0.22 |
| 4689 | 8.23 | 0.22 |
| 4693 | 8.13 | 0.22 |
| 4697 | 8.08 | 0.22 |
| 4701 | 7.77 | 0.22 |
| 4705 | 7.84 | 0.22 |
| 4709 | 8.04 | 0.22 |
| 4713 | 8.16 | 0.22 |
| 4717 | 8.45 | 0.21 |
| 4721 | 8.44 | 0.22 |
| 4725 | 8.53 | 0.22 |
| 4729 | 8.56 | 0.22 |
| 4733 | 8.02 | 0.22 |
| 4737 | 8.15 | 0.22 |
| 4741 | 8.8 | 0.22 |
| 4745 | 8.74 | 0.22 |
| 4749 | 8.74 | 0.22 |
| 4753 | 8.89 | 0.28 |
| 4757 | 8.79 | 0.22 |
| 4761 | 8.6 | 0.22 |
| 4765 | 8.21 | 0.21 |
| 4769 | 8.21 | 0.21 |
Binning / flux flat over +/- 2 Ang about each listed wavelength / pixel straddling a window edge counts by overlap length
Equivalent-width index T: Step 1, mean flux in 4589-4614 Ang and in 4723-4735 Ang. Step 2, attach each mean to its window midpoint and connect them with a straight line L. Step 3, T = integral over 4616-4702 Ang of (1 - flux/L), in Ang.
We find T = 1.14 Ang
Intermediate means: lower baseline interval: 8.31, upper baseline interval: 8.37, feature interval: 8.23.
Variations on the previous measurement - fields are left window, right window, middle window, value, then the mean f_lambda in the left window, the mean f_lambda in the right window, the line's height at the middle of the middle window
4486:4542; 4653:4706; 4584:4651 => -2.9 Ang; 7.97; 8.06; 8.03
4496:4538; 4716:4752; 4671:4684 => 0.6 Ang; 8.04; 8.5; 8.38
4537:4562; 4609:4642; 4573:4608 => 0.7 Ang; 8.13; 8.6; 8.38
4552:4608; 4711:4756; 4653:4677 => 0.9 Ang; 8.29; 8.5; 8.41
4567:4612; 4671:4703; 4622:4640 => -0.8 Ang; 8.3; 8.04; 8.19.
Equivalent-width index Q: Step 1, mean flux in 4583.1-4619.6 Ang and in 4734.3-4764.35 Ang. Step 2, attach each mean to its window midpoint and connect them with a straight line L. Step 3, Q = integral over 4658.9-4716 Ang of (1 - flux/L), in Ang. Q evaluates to 2.9 Ang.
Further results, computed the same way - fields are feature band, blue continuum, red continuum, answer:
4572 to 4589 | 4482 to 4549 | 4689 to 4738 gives -0.6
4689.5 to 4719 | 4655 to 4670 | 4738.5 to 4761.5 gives 1.2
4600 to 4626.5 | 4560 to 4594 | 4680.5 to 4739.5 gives -1.0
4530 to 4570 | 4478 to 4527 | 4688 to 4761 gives 0.2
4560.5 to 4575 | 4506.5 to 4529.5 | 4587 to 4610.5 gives -0.5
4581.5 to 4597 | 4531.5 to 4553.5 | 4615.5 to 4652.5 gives 0.1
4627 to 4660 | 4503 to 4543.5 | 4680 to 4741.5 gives -0.4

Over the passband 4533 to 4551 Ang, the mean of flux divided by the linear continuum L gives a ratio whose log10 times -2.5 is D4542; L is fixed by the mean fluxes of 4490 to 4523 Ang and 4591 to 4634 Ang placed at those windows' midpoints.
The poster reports 0.042 mag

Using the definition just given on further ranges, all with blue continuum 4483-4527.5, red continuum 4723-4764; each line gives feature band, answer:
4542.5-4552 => 0.03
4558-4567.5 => -0.04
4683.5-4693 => 0.03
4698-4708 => 0.08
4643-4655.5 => 0.02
